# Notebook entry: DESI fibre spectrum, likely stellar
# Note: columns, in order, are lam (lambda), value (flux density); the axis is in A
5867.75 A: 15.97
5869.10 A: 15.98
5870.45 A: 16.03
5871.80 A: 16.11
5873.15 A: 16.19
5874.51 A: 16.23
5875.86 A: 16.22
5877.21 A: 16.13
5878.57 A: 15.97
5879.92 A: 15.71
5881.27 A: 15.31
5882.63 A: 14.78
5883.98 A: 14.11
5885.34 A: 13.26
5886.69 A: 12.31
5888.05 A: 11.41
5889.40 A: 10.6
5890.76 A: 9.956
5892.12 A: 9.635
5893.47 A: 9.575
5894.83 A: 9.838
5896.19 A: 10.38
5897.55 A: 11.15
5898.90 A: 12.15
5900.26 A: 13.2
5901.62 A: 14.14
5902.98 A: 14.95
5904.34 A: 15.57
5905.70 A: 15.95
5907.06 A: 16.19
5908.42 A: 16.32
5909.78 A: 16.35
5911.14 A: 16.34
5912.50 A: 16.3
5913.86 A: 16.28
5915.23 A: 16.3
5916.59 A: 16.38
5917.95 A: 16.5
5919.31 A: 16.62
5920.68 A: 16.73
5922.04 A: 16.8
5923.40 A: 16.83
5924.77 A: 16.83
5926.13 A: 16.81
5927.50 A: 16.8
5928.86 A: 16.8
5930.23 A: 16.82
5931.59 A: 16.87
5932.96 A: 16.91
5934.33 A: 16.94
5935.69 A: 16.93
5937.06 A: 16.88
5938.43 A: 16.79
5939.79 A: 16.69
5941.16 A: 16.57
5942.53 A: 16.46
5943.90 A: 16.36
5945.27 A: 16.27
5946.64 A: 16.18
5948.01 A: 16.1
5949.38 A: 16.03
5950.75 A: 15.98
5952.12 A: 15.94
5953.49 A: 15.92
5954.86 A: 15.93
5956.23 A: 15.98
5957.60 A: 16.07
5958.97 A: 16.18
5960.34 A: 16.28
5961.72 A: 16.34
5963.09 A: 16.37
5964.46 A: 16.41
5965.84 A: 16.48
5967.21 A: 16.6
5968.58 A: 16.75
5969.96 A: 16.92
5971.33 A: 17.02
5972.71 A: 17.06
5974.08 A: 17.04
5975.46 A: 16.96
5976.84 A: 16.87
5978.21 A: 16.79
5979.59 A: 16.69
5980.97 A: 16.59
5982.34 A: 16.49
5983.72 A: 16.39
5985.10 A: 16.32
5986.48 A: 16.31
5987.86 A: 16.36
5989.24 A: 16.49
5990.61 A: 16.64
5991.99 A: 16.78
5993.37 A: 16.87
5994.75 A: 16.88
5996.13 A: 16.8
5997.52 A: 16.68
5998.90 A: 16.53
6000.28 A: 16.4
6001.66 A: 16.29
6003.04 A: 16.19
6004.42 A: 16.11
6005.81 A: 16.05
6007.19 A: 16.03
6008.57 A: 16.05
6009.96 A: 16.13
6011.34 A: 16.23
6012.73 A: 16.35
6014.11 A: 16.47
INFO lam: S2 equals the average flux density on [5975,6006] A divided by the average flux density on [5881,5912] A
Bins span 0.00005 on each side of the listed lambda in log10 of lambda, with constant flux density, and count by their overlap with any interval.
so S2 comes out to 1.3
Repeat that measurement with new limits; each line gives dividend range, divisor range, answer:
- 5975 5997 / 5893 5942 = 1.07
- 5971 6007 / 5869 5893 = 1.17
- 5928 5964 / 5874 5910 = 1.21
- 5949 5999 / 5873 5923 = 1.15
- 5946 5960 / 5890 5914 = 1.19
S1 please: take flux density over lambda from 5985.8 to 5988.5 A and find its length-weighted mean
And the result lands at 16.3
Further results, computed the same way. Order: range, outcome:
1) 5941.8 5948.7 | 16.3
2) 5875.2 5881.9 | 15.9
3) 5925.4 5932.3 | 16.8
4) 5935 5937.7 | 16.9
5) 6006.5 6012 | 16.1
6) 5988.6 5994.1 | 16.7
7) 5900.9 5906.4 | 15.1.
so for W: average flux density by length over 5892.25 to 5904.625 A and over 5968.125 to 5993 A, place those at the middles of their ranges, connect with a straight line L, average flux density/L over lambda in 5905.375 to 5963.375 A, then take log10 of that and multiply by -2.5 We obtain -0.17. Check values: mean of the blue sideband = 12.1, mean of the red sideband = 16.7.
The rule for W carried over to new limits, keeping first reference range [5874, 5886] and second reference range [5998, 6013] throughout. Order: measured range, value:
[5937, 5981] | -0.04 mag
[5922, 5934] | -0.08 mag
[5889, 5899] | 0.44 mag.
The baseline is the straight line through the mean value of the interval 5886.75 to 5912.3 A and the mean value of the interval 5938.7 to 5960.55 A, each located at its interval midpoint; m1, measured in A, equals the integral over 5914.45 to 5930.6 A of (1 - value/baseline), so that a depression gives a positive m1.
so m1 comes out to -2.4 A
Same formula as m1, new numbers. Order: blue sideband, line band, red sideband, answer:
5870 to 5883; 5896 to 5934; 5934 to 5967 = 0.8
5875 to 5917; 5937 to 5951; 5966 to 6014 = -1.0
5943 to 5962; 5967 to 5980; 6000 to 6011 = -0.6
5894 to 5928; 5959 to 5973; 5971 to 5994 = -0.2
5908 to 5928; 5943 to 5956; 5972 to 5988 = 0.4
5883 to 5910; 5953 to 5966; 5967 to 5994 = -0.4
